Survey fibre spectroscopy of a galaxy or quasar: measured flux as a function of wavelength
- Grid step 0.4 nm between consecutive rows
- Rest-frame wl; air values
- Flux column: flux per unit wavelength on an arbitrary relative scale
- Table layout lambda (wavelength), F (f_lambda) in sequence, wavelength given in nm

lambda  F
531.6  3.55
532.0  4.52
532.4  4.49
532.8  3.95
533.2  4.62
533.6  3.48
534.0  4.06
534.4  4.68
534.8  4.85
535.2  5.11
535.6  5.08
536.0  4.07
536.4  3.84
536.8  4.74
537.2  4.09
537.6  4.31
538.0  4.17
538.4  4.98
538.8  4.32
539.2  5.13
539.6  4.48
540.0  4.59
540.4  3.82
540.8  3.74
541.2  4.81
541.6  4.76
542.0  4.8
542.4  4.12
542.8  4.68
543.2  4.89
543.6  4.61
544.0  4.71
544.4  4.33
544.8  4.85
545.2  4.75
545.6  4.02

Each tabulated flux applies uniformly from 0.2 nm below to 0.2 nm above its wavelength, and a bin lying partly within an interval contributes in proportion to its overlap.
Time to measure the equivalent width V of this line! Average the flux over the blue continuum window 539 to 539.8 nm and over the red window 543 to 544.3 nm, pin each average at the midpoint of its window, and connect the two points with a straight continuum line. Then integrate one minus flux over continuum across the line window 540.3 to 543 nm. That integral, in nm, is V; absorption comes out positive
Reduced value 0.193 nm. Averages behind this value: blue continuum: 4.8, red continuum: 4.71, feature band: 4.41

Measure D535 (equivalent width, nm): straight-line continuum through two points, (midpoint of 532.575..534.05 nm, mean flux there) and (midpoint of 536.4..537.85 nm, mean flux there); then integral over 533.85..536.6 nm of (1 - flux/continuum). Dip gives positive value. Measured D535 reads -0.25 nm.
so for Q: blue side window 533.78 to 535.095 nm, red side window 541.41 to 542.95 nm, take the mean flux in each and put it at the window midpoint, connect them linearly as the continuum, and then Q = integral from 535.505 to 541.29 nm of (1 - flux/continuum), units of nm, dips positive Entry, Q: 0.227 nm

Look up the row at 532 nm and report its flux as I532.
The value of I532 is 4.52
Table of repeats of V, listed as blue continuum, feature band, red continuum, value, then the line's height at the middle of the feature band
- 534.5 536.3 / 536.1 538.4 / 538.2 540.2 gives 0.21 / 4.71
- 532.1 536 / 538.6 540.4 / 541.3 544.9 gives 0.01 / 4.57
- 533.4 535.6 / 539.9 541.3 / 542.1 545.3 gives 0.12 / 4.58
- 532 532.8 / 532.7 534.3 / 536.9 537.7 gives 0.10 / 4.34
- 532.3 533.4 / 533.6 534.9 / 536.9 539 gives 0.00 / 4.35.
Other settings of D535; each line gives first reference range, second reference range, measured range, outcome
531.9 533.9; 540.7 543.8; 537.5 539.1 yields -0.030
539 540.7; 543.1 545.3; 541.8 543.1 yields 0.009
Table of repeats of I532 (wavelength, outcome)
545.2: 4.75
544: 4.71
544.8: 4.85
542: 4.8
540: 4.59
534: 4.06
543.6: 4.61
